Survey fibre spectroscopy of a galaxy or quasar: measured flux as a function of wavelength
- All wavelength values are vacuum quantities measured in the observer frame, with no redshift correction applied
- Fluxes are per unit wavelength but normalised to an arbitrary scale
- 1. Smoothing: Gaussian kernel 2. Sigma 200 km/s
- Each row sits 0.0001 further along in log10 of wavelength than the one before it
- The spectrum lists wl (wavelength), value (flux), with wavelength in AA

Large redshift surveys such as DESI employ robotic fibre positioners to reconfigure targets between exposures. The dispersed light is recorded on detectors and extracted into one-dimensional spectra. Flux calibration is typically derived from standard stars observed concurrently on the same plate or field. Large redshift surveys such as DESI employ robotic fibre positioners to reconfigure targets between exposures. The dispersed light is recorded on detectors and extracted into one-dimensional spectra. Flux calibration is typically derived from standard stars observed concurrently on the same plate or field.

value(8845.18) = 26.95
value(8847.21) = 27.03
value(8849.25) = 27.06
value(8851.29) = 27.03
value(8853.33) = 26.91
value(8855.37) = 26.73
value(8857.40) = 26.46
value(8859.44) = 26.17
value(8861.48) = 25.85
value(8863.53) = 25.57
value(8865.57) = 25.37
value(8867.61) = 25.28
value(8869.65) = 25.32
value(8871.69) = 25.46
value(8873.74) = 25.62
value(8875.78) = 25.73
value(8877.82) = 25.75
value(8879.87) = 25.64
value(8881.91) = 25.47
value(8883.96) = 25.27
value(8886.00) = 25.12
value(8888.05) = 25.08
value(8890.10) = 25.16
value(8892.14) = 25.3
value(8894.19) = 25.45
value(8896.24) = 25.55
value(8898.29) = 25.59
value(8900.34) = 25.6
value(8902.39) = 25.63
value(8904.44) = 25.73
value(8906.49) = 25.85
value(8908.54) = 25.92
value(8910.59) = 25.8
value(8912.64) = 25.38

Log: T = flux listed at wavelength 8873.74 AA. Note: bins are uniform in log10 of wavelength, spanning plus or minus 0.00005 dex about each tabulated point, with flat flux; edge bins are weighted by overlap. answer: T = 25.62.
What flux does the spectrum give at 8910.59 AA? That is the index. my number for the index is 25.8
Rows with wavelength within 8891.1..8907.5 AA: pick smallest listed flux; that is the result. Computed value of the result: 25.3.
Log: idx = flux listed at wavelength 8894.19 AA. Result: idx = 25.45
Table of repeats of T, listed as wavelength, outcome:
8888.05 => 25.08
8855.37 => 26.73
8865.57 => 25.37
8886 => 25.12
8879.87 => 25.64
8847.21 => 27.03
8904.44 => 25.73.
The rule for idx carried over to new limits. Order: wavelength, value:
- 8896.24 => 25.55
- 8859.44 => 26.17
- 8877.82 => 25.75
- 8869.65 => 25.32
